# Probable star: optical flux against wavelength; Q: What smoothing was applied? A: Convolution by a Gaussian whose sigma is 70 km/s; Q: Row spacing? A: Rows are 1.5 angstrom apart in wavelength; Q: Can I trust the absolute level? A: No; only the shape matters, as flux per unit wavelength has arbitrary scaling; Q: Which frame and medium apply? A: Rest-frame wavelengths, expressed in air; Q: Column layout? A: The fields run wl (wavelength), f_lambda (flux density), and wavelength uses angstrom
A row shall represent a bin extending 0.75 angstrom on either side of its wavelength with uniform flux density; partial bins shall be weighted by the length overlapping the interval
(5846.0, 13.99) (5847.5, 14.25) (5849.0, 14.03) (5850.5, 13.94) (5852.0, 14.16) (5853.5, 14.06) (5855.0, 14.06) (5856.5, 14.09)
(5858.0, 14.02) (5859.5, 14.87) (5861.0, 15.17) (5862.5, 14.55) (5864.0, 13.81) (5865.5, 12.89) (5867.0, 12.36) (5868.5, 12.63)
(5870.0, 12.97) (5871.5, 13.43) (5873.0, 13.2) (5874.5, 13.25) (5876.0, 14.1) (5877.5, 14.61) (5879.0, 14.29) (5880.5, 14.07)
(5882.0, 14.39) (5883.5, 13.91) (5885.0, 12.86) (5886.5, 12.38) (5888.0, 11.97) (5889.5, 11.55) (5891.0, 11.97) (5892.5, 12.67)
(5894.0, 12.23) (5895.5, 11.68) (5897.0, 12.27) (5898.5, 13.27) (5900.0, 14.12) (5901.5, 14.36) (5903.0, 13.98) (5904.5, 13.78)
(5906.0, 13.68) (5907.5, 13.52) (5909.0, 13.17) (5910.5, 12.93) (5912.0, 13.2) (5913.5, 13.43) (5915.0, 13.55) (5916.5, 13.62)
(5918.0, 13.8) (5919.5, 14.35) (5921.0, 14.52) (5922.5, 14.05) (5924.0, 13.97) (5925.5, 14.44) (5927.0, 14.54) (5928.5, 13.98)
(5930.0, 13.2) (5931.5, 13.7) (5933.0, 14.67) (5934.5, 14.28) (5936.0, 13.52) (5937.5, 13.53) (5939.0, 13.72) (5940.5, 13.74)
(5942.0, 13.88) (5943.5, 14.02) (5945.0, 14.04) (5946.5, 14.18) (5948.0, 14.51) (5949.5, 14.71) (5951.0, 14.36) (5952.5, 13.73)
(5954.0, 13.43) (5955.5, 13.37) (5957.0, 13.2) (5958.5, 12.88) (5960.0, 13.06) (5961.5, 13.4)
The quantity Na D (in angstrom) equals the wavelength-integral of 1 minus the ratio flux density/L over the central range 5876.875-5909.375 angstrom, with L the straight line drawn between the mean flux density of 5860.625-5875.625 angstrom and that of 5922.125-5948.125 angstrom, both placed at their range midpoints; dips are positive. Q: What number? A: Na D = 1.0 angstrom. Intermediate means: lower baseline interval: 13.4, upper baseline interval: 14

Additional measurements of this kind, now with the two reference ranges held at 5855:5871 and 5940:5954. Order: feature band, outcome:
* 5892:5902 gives 0.7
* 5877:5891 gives 0.6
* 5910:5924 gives 0.2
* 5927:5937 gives 0.1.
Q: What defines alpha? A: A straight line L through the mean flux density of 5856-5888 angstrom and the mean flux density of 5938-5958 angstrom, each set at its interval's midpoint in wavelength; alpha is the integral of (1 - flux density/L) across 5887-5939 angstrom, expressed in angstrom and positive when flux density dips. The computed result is 1.27 angstrom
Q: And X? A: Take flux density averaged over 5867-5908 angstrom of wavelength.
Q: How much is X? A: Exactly 13.2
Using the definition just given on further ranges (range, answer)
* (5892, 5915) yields 13.2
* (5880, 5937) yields 13.5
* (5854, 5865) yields 14.3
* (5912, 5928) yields 14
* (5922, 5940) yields 14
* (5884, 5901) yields 12.5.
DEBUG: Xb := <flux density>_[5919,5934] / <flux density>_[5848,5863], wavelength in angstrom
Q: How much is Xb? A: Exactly 0.99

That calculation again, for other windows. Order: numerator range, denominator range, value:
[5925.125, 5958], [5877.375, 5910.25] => 1.06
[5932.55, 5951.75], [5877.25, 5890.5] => 1.06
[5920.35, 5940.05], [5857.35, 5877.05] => 1.03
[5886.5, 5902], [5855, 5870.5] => 0.91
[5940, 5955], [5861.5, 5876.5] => 1.05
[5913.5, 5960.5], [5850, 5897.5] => 1.04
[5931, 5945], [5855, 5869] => 1.00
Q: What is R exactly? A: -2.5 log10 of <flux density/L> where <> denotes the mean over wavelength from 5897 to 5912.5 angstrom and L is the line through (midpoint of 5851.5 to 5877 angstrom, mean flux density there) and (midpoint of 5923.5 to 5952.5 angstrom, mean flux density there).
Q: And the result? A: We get 0.03 mag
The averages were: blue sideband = 13.7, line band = 13.5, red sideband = 14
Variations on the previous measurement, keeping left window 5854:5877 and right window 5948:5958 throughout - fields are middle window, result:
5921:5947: -0.01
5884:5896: 0.13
